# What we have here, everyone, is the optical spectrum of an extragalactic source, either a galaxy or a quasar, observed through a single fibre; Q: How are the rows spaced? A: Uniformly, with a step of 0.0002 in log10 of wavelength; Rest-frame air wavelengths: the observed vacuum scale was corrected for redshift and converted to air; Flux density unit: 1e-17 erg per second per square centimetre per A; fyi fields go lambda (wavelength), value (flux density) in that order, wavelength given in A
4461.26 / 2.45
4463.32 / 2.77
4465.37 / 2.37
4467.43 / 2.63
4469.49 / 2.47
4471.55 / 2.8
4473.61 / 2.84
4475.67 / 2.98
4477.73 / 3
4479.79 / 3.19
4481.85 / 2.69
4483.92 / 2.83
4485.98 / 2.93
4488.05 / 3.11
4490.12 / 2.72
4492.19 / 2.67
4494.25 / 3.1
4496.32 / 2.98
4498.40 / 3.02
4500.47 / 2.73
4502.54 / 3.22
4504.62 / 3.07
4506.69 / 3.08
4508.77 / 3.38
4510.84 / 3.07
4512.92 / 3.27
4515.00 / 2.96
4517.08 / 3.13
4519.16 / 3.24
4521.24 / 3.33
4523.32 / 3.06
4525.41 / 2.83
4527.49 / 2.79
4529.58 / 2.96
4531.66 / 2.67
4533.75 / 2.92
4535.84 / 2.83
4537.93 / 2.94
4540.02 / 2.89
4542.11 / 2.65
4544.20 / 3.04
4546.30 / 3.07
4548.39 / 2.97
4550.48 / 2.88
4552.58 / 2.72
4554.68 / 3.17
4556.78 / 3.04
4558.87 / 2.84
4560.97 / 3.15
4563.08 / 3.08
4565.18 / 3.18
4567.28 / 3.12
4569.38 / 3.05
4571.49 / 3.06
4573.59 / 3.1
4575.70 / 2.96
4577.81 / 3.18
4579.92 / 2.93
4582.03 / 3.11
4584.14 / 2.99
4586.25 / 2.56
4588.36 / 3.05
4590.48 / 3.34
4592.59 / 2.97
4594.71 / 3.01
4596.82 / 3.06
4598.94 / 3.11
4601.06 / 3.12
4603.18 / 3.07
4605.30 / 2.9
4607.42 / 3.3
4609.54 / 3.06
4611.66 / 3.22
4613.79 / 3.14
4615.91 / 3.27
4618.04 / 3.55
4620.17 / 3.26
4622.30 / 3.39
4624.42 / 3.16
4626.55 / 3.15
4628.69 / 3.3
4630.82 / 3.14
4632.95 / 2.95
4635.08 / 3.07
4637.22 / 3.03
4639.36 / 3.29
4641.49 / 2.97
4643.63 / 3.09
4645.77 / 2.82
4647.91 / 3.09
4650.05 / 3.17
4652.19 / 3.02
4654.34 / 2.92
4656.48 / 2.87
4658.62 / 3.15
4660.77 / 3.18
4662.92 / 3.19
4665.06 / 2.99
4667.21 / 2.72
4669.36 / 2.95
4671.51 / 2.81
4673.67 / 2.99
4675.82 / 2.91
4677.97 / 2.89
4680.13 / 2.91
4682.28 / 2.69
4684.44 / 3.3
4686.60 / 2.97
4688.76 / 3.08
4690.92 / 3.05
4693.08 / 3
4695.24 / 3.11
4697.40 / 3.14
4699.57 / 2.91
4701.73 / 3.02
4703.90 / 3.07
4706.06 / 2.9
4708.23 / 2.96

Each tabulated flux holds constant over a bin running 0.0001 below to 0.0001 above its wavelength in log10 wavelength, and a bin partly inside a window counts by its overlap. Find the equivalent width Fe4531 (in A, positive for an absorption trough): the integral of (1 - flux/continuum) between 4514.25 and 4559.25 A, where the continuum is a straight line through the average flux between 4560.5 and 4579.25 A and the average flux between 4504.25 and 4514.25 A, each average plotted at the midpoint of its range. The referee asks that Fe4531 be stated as 2.7 A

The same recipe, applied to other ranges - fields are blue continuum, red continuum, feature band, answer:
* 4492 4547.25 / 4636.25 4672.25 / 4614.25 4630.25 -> -1.4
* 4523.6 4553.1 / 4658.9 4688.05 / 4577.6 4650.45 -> -4.5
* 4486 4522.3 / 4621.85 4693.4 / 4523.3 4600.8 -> 1.7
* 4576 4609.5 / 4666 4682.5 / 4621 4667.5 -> -2.4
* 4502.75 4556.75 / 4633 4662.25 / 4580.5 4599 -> 0.1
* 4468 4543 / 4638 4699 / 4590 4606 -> -0.4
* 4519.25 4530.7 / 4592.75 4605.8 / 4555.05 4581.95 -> -0.3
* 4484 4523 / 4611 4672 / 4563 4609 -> 0.4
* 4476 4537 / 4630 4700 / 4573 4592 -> -0.1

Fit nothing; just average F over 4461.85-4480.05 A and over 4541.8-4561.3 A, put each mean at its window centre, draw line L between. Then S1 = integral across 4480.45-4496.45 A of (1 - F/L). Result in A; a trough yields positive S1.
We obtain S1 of -0.4 A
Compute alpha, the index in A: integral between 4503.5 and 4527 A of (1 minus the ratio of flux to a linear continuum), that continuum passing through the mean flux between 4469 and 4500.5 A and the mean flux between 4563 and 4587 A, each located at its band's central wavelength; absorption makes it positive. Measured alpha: -1.5 A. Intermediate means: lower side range 2.89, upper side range 3.03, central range 3.12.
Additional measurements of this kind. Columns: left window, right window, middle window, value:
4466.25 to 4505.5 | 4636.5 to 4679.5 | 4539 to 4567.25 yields -0.45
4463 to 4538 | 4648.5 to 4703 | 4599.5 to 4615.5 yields -0.79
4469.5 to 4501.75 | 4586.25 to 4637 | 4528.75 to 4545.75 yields 0.73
